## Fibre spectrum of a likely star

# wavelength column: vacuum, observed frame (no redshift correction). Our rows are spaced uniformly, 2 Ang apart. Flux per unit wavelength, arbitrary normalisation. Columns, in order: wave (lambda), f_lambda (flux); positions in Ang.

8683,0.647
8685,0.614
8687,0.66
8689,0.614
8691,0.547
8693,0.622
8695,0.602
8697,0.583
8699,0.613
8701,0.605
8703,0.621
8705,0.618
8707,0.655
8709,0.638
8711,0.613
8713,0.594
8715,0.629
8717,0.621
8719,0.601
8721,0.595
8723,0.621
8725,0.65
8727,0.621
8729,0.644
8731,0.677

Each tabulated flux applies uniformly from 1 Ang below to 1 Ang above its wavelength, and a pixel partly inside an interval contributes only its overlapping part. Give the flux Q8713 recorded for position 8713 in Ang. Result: 0.594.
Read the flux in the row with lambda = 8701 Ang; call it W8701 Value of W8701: 0.605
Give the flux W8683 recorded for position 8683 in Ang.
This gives 0.647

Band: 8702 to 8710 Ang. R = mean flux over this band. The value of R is 0.633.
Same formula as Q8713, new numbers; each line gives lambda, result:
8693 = 0.622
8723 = 0.621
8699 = 0.613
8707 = 0.655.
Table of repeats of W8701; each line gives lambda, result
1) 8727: 0.621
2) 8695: 0.602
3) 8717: 0.621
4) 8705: 0.618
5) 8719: 0.601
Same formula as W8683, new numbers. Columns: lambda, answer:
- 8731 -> 0.677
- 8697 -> 0.583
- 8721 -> 0.595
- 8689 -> 0.614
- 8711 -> 0.613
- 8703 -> 0.621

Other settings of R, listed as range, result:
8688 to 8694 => 0.594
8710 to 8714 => 0.603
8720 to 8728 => 0.622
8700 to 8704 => 0.613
